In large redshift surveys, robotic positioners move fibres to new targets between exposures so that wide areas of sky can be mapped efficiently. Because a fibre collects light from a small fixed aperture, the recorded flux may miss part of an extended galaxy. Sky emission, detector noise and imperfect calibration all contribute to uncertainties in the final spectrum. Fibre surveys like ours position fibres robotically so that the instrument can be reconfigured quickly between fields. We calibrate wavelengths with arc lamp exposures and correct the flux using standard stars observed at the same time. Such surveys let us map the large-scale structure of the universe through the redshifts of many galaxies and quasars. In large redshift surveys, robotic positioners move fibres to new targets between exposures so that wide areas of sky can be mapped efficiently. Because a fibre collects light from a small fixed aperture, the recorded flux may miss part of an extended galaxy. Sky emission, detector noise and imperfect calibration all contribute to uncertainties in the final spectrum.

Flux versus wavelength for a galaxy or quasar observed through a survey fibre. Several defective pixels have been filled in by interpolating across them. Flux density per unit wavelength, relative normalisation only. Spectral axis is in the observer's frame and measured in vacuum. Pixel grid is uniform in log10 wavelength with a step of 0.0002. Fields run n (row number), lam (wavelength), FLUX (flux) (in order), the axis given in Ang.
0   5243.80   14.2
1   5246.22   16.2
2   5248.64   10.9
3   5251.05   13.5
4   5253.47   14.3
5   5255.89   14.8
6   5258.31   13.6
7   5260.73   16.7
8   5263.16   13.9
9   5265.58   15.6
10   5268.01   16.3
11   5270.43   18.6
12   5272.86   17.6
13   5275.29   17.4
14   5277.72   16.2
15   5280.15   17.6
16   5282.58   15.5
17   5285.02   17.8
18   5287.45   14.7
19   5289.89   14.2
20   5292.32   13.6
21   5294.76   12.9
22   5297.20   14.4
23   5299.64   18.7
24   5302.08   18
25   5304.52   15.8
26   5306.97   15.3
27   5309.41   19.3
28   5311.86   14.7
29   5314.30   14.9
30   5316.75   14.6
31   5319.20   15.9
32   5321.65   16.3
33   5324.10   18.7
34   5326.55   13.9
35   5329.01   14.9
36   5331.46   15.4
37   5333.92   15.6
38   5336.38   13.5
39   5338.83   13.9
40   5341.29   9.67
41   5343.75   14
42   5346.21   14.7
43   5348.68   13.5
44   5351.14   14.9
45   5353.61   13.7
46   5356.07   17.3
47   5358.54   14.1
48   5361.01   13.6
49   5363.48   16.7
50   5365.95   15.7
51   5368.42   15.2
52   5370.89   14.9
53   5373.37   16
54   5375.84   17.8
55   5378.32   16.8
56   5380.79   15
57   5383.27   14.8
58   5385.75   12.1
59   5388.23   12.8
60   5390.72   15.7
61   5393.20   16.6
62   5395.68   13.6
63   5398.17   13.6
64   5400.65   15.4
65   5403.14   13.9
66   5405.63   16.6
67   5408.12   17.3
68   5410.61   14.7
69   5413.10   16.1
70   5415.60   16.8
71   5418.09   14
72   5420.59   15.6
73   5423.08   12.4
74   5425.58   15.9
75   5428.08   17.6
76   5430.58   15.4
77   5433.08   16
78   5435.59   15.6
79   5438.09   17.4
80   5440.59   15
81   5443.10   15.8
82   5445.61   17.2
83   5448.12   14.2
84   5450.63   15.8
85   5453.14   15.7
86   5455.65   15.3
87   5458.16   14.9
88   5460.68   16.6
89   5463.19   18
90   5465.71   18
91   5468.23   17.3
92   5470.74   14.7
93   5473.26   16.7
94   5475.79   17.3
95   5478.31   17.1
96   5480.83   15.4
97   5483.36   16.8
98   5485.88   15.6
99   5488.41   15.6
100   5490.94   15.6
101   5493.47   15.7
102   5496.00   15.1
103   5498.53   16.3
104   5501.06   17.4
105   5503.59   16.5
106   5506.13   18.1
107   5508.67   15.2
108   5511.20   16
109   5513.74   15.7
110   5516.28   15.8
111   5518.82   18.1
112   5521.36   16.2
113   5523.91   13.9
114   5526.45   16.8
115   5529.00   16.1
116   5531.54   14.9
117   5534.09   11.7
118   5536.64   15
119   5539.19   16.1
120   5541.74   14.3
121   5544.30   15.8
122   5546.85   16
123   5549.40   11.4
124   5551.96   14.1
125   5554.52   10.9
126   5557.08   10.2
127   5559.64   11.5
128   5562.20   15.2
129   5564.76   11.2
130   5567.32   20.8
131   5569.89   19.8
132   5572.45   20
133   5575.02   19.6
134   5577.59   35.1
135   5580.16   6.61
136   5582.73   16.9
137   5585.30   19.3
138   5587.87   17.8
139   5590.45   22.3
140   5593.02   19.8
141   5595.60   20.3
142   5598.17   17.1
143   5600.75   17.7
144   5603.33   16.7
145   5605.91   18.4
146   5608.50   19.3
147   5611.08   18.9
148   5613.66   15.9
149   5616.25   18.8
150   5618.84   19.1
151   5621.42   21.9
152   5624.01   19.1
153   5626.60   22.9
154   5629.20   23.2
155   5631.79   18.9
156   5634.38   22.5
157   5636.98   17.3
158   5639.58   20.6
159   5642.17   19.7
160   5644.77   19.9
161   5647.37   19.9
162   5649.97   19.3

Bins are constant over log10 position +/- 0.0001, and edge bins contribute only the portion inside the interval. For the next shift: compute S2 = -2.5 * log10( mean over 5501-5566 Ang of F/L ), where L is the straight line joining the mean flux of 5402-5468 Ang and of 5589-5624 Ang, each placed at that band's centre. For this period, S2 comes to 0.19 mag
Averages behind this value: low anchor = 15.9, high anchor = 18.9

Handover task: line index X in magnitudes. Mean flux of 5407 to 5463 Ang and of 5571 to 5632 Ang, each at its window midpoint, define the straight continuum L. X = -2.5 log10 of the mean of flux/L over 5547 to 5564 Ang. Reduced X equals 0.42 mag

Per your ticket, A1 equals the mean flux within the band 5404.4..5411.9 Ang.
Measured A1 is 16.2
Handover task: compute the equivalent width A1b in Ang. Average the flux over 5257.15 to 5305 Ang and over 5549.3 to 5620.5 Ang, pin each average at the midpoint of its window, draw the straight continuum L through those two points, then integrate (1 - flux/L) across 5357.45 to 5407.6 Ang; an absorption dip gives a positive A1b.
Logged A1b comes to 4.19 Ang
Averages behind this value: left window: 16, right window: 17.4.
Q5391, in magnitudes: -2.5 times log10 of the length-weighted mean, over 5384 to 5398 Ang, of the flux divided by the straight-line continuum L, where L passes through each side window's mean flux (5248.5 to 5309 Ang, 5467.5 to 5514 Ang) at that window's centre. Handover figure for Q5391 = 0.13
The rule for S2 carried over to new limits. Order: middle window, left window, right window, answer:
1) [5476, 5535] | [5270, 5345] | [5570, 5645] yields 0.14 mag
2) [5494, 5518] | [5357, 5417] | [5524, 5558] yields -0.13 mag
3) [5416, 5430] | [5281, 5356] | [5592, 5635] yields 0.10 mag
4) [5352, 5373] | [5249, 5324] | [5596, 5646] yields 0.10 mag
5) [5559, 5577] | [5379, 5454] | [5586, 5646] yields 0.04 mag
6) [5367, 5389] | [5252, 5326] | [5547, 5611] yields 0.08 mag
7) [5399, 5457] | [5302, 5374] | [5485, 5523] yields 0.00 mag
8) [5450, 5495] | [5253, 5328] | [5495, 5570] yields -0.06 mag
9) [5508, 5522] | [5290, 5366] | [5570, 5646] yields 0.12 mag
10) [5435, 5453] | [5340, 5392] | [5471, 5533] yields -0.02 mag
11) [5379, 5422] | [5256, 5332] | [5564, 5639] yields 0.14 mag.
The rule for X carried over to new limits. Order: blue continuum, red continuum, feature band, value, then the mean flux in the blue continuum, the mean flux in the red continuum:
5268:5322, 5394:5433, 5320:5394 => 0.054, 16.1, 15.3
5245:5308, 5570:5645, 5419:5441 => 0.113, 15.5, 19.5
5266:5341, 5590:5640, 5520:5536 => 0.228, 15.8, 19.5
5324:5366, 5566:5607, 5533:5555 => 0.294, 14.5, 19.3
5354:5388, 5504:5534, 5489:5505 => -0.019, 15.3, 15.9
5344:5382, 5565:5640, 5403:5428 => 0.048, 15.3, 19.4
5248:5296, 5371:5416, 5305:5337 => -0.024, 15.3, 15.3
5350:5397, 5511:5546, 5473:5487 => -0.077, 15.1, 15.4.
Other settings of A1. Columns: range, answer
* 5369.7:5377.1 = 16.2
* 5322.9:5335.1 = 15.7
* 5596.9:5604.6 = 17.2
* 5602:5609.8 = 18.1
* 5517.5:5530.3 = 16.2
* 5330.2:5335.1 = 15.5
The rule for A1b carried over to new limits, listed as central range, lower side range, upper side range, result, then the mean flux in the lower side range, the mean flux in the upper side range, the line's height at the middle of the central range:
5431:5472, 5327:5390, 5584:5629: 0.7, 14.7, 19.2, 16.4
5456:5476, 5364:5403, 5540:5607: -0.9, 15.1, 16.9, 15.9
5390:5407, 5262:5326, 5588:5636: 2.1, 16.1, 19.5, 17.2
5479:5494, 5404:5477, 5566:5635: 1.0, 16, 19.5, 17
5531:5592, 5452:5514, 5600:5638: 6.7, 16.3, 19.4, 18.1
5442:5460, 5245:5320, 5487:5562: -0.5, 15.6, 15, 15.2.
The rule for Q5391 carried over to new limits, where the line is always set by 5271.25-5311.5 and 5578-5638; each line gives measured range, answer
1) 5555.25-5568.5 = 0.34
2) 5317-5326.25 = 0.00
